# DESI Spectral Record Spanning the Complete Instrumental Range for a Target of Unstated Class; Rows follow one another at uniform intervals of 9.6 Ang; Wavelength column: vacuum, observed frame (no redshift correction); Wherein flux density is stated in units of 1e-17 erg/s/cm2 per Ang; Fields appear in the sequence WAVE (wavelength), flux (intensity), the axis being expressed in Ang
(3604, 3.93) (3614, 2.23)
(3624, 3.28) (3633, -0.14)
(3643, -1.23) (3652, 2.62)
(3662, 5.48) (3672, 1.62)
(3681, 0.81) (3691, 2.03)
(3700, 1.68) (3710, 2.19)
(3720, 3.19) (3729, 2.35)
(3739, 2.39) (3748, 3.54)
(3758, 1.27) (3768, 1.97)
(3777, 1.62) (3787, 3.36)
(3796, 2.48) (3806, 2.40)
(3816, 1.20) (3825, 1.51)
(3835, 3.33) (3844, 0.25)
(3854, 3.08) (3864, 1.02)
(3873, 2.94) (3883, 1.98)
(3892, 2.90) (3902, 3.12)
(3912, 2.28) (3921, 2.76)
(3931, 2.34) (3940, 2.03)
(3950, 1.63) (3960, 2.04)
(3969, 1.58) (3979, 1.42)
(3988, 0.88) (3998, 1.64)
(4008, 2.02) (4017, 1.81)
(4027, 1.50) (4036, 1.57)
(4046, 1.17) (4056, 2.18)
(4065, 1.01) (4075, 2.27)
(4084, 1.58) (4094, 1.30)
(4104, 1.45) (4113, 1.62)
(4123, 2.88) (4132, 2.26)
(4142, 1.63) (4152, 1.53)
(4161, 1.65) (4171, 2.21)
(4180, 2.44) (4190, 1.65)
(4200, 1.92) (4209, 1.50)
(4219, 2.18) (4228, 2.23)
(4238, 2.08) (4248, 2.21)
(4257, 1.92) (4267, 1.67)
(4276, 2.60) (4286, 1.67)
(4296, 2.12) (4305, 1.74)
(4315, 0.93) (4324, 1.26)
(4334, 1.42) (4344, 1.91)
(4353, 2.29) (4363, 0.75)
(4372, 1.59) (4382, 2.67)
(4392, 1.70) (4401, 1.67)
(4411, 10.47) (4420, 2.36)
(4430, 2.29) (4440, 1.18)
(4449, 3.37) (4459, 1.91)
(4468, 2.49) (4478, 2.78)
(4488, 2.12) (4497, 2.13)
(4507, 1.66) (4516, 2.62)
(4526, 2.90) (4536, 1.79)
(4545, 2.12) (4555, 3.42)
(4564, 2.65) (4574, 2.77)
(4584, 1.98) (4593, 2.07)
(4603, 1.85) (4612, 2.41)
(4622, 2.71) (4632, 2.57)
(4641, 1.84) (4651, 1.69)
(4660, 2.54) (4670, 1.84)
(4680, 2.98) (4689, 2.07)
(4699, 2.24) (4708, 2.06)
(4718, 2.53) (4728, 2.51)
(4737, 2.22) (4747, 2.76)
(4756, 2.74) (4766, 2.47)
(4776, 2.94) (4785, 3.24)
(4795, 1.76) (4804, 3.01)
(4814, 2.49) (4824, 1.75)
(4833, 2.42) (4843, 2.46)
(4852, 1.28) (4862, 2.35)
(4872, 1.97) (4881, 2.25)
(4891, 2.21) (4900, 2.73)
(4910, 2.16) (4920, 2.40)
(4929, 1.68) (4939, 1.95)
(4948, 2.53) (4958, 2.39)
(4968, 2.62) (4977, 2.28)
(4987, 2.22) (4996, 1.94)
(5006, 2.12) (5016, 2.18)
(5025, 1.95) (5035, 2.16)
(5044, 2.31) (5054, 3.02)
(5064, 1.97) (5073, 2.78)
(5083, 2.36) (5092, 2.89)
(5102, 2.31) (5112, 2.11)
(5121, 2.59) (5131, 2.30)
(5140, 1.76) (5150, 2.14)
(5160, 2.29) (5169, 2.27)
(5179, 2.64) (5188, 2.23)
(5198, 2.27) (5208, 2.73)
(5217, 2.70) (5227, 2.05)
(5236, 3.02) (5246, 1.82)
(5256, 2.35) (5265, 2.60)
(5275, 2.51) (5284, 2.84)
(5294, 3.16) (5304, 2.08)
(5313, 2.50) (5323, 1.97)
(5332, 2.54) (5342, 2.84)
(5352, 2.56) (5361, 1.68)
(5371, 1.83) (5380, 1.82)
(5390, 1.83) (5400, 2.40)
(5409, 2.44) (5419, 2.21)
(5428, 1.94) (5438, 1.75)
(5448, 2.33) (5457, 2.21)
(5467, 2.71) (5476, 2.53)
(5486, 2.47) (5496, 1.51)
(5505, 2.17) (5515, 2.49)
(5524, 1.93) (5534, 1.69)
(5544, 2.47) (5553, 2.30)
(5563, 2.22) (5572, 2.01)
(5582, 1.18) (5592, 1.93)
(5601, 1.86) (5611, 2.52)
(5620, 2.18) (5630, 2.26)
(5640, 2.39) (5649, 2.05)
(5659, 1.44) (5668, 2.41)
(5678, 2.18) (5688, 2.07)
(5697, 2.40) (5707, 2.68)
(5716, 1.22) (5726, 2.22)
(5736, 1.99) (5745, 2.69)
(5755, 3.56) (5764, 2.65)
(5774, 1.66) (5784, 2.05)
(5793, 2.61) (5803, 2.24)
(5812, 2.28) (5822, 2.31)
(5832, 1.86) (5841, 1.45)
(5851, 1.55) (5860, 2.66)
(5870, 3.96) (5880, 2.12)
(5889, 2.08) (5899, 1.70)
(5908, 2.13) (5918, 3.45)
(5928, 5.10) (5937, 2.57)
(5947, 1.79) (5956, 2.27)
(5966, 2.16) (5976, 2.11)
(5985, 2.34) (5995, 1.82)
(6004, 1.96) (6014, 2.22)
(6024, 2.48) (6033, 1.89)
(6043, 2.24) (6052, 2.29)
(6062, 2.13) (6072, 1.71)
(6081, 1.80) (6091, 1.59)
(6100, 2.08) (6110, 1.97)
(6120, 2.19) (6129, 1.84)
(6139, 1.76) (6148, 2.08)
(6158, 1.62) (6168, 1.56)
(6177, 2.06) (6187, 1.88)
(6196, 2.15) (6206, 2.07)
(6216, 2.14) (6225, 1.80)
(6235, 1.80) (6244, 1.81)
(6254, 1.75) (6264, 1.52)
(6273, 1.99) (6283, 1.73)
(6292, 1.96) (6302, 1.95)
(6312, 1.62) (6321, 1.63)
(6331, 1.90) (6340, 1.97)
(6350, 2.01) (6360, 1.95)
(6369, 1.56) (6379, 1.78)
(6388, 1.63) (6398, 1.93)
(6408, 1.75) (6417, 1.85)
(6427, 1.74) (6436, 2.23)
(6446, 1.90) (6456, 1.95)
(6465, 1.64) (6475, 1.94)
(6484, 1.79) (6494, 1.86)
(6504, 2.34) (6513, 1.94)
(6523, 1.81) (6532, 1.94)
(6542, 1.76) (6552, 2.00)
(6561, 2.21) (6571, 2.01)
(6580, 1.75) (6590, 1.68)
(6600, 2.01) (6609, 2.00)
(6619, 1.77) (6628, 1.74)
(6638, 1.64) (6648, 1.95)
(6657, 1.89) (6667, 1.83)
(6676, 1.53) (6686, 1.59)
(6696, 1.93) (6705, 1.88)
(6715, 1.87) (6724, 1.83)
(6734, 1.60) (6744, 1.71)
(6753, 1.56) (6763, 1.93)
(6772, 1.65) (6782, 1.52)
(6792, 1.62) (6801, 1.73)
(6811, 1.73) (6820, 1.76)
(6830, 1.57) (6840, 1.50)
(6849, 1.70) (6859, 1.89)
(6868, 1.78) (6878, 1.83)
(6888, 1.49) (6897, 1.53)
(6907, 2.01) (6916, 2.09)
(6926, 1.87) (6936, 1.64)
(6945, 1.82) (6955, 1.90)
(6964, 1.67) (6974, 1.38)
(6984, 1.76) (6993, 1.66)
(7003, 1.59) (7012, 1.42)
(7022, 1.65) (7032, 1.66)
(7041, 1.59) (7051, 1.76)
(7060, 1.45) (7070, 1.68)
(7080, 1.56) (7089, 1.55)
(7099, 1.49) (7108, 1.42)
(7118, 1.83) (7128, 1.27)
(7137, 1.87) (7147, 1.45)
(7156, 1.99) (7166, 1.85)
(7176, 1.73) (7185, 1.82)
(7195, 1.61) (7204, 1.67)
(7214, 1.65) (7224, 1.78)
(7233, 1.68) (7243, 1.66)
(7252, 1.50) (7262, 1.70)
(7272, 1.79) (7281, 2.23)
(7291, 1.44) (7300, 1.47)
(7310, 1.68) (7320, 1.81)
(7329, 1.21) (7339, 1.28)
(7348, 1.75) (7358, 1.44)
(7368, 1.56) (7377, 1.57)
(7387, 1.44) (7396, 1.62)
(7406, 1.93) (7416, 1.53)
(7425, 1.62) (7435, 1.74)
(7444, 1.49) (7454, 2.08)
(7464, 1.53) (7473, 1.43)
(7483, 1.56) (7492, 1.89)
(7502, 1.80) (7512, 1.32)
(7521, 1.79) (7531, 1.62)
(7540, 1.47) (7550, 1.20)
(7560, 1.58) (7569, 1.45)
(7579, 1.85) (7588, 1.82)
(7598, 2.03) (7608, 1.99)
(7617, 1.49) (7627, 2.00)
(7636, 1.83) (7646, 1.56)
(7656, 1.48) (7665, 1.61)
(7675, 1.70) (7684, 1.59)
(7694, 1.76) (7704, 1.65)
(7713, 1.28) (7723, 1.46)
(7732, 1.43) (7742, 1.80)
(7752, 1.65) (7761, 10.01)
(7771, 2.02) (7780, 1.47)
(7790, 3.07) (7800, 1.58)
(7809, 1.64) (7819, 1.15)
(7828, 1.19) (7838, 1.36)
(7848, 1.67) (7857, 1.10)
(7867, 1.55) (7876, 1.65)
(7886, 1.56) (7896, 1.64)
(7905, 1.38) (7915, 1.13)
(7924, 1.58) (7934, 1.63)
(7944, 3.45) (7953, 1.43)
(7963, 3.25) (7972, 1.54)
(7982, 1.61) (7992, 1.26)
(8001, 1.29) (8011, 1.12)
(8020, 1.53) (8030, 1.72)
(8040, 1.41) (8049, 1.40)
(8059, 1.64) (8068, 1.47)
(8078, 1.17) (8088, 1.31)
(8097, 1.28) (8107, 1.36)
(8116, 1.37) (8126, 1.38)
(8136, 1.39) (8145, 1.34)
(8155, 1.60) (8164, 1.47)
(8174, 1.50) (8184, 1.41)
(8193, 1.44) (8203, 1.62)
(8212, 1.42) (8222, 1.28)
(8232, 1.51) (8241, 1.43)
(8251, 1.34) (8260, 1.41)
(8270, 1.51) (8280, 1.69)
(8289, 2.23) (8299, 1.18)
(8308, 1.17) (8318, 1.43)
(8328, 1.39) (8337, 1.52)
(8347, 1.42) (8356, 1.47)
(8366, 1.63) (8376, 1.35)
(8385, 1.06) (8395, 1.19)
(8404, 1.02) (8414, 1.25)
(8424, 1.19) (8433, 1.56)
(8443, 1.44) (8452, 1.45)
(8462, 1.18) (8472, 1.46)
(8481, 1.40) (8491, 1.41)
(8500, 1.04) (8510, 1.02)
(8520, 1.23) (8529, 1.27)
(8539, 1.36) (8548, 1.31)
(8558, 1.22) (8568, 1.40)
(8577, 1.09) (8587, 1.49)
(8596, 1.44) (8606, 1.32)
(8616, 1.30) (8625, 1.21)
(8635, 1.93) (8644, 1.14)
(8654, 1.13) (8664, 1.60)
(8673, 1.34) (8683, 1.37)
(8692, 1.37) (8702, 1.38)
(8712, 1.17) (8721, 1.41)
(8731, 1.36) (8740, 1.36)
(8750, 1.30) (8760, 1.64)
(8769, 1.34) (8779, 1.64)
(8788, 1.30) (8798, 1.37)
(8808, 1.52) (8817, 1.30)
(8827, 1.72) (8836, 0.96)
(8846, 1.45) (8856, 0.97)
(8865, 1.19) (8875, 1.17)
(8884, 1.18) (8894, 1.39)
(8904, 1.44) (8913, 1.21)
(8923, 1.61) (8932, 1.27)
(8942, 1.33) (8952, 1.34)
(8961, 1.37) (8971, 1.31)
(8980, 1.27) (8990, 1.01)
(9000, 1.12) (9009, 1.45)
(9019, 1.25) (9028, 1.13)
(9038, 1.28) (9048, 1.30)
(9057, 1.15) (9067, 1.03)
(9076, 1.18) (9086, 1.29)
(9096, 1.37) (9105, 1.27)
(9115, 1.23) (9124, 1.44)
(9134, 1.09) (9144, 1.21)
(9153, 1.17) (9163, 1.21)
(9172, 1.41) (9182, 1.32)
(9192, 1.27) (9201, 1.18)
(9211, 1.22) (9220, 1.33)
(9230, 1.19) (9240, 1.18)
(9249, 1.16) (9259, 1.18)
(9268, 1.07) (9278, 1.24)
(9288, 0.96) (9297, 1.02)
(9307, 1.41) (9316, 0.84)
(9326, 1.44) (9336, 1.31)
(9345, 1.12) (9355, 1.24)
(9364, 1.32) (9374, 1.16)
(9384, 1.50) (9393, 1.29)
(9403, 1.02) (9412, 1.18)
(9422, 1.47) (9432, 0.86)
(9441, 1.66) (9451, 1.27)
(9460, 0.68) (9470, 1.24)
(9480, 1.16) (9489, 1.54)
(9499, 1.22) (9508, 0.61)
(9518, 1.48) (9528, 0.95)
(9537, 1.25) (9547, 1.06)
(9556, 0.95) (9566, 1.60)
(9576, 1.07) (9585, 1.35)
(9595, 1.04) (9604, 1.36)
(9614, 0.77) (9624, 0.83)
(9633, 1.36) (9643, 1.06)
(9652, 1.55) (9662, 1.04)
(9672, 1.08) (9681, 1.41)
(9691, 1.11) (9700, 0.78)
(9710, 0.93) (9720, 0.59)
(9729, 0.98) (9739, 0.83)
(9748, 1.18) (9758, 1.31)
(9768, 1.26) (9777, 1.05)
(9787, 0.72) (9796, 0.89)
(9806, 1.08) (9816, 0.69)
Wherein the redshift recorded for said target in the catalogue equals 0.183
